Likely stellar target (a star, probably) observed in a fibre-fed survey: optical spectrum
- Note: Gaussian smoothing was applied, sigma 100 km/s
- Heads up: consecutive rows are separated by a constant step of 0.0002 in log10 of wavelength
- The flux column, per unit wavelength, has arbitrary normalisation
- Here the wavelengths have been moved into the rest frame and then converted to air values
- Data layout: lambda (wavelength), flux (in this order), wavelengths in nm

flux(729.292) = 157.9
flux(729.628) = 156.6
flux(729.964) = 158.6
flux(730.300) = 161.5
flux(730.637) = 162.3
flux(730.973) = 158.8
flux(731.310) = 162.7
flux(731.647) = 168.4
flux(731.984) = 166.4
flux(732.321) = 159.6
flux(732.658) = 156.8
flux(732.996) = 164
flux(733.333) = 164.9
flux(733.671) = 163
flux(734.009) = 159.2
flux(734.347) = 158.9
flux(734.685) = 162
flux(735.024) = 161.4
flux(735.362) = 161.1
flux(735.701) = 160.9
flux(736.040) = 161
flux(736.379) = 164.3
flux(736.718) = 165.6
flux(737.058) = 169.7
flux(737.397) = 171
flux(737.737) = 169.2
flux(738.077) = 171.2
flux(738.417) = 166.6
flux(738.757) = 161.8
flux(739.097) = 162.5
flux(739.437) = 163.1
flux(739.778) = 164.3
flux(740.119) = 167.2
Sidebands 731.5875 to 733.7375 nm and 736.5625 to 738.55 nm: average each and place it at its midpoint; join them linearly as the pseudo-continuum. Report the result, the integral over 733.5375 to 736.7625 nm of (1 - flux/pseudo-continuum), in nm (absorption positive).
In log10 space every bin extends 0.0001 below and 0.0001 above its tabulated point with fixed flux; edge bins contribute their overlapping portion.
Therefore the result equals 0.09 nm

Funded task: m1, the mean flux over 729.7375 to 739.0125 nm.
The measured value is 163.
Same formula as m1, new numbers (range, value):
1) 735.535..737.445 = 165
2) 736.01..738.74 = 167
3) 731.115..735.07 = 162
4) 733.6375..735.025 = 161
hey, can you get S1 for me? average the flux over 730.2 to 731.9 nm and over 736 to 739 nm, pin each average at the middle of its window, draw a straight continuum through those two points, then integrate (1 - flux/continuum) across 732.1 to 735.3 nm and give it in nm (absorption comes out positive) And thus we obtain 0.07 nm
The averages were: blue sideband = 163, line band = 161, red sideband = 167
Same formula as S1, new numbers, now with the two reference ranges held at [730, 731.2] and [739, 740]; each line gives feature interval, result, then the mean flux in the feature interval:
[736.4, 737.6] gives -0.04 nm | 168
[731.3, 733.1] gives -0.02 nm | 163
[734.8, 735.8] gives 0.01 nm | 161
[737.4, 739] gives -0.04 nm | 167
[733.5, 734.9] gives 0.01 nm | 161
